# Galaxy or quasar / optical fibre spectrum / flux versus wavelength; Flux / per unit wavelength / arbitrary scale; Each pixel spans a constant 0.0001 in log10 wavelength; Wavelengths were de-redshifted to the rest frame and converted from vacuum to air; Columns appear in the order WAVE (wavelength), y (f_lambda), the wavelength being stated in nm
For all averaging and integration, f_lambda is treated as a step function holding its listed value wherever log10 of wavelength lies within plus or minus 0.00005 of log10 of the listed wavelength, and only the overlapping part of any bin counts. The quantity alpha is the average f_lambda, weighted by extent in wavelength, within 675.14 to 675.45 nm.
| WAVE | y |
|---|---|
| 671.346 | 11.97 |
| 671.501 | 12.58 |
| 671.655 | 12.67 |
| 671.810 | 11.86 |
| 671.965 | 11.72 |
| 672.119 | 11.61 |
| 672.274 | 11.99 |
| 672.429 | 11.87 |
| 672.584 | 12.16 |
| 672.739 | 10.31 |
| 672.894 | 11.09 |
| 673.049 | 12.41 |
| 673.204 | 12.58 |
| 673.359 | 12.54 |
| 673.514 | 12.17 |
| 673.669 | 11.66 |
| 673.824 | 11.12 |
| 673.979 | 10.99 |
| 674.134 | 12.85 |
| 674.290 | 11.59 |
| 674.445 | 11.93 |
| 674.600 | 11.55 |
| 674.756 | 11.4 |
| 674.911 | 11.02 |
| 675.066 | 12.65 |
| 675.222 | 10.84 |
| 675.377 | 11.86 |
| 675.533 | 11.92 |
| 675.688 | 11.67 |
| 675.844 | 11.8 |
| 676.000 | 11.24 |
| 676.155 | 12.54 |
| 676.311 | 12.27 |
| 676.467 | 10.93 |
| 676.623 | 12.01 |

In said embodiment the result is 11.4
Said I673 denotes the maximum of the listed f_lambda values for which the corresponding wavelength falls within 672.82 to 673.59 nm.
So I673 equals 12.58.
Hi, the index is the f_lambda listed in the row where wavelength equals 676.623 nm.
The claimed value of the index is 12.01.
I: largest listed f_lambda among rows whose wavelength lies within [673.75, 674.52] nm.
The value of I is 12.85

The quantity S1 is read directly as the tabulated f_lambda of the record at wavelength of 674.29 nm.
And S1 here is 11.59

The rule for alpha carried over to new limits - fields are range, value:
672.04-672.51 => 11.8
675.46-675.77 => 11.8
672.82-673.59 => 12.2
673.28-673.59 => 12.4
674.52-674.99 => 11.3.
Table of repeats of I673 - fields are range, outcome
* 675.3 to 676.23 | 12.54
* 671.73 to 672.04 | 11.86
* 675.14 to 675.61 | 11.92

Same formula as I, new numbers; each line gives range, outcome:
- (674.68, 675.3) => 12.65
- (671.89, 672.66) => 12.16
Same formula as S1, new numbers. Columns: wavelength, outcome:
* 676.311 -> 12.27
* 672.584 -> 12.16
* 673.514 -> 12.17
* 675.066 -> 12.65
